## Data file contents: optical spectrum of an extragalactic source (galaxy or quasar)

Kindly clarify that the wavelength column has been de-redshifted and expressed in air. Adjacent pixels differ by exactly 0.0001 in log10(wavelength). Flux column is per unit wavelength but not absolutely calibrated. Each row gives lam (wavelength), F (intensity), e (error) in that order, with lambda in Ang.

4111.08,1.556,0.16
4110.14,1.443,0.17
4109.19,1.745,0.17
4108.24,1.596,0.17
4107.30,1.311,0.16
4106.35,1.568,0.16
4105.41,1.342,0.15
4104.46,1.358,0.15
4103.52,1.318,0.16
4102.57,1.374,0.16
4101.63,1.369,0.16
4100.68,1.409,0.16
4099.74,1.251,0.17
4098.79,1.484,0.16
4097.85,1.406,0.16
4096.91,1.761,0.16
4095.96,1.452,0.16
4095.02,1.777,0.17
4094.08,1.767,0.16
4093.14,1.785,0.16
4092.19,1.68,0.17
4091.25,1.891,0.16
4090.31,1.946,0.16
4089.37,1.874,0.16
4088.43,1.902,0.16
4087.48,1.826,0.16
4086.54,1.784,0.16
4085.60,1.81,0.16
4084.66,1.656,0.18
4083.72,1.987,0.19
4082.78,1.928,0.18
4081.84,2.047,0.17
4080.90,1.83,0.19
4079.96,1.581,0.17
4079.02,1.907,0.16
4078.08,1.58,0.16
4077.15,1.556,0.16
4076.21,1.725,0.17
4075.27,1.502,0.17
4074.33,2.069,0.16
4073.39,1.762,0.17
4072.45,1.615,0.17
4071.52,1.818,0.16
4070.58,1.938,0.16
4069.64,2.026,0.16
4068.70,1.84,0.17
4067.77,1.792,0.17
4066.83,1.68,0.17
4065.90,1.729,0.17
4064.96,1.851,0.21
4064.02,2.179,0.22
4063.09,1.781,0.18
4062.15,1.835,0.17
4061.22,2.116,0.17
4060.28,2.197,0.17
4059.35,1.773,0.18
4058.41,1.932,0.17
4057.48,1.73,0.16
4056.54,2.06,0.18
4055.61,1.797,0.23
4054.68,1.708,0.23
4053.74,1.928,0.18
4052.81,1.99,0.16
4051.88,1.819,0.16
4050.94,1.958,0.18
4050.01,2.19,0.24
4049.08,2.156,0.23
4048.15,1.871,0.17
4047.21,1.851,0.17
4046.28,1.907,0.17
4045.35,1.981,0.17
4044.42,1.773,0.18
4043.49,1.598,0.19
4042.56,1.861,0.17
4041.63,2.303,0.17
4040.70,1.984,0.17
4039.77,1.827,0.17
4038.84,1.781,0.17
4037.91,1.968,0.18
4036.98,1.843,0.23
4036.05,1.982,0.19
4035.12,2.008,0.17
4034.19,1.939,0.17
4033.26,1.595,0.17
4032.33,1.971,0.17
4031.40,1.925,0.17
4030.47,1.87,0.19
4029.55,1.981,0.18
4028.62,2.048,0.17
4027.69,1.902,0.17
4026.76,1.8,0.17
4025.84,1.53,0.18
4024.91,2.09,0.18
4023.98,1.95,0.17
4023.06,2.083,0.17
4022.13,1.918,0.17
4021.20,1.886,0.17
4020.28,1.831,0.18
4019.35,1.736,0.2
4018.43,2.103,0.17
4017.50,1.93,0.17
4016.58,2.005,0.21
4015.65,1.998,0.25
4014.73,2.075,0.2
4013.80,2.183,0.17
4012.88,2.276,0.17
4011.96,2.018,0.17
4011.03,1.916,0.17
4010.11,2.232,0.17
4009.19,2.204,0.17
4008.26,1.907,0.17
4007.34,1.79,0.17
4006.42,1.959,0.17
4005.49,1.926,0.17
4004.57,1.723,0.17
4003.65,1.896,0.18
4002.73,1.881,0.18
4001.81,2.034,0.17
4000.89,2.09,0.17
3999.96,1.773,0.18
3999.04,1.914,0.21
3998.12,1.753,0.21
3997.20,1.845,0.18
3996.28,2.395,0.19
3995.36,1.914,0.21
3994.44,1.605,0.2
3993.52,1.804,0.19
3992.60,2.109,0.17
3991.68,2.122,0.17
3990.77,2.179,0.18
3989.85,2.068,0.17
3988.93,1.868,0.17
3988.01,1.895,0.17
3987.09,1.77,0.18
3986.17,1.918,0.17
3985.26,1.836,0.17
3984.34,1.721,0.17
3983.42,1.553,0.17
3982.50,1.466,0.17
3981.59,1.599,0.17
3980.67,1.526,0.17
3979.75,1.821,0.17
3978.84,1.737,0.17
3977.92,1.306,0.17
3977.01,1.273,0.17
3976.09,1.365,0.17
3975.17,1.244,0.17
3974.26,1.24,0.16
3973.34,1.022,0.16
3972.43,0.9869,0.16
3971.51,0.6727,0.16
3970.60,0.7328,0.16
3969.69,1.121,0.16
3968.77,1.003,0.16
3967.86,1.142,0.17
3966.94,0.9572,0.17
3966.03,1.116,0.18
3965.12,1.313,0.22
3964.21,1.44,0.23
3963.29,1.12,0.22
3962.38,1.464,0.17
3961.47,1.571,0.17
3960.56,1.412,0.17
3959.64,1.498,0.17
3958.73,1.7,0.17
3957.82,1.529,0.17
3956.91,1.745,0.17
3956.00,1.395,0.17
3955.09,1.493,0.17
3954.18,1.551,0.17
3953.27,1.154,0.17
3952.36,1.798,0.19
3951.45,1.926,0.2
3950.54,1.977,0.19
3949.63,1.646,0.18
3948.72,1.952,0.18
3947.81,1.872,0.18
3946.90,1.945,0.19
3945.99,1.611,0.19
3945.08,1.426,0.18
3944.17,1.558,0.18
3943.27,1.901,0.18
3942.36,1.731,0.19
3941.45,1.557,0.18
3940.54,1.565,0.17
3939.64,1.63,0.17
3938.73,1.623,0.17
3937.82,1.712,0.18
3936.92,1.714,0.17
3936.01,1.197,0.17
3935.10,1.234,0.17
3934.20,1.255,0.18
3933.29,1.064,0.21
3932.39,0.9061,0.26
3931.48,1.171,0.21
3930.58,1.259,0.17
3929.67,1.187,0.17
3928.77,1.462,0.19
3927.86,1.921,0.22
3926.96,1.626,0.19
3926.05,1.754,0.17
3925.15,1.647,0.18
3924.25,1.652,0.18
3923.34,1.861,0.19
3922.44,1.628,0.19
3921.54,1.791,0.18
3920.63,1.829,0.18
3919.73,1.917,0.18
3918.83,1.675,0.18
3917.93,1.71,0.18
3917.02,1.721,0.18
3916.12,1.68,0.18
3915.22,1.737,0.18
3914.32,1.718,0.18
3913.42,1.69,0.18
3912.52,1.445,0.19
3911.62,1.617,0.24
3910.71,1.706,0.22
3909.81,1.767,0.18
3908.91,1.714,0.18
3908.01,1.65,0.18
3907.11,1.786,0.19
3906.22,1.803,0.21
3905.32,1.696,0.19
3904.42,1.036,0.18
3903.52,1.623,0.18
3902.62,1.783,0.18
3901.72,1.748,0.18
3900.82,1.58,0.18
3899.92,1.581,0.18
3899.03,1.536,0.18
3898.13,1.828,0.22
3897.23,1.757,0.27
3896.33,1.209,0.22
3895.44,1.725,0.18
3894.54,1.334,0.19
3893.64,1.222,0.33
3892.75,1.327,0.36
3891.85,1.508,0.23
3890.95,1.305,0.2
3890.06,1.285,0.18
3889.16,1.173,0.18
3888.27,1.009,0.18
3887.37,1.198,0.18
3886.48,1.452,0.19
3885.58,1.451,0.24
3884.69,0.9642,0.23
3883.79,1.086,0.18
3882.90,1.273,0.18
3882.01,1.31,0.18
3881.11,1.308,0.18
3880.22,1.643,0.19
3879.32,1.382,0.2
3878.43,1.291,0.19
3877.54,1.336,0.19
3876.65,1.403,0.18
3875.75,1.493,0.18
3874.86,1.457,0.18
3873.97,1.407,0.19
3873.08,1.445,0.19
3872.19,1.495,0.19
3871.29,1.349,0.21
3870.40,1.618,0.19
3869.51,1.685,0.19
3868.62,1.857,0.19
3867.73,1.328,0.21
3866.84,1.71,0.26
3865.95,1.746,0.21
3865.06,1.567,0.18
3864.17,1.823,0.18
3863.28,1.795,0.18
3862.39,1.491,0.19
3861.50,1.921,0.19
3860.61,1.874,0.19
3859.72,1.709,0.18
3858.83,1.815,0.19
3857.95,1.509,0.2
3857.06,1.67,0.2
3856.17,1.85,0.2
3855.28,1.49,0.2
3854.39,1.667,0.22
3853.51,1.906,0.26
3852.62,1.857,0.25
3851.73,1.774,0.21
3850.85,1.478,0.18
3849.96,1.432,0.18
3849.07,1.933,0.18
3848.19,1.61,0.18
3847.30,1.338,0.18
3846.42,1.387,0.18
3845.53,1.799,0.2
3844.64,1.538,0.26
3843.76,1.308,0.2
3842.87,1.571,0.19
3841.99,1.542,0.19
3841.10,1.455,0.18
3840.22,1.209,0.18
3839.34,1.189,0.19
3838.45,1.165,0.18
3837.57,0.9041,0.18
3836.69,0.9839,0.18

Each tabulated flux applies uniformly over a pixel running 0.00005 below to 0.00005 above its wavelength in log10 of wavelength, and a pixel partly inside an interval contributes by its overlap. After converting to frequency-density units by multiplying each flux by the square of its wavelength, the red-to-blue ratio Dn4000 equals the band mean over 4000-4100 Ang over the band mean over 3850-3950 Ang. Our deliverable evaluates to 1.3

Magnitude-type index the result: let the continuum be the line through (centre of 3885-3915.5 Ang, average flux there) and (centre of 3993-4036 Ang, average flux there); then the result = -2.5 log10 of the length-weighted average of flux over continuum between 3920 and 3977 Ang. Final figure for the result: 0.16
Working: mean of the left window 1.53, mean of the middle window 1.46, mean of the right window 1.94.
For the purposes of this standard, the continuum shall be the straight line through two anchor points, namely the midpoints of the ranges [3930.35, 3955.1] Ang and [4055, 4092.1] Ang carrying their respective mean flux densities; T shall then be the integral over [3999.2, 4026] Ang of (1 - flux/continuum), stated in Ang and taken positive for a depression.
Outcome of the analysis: -4.1 Ang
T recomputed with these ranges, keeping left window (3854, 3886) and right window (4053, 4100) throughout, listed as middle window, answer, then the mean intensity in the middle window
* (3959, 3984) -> 5.6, 1.29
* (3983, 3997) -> -1.9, 1.92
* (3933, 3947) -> 0.7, 1.54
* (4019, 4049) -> -2.6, 1.9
